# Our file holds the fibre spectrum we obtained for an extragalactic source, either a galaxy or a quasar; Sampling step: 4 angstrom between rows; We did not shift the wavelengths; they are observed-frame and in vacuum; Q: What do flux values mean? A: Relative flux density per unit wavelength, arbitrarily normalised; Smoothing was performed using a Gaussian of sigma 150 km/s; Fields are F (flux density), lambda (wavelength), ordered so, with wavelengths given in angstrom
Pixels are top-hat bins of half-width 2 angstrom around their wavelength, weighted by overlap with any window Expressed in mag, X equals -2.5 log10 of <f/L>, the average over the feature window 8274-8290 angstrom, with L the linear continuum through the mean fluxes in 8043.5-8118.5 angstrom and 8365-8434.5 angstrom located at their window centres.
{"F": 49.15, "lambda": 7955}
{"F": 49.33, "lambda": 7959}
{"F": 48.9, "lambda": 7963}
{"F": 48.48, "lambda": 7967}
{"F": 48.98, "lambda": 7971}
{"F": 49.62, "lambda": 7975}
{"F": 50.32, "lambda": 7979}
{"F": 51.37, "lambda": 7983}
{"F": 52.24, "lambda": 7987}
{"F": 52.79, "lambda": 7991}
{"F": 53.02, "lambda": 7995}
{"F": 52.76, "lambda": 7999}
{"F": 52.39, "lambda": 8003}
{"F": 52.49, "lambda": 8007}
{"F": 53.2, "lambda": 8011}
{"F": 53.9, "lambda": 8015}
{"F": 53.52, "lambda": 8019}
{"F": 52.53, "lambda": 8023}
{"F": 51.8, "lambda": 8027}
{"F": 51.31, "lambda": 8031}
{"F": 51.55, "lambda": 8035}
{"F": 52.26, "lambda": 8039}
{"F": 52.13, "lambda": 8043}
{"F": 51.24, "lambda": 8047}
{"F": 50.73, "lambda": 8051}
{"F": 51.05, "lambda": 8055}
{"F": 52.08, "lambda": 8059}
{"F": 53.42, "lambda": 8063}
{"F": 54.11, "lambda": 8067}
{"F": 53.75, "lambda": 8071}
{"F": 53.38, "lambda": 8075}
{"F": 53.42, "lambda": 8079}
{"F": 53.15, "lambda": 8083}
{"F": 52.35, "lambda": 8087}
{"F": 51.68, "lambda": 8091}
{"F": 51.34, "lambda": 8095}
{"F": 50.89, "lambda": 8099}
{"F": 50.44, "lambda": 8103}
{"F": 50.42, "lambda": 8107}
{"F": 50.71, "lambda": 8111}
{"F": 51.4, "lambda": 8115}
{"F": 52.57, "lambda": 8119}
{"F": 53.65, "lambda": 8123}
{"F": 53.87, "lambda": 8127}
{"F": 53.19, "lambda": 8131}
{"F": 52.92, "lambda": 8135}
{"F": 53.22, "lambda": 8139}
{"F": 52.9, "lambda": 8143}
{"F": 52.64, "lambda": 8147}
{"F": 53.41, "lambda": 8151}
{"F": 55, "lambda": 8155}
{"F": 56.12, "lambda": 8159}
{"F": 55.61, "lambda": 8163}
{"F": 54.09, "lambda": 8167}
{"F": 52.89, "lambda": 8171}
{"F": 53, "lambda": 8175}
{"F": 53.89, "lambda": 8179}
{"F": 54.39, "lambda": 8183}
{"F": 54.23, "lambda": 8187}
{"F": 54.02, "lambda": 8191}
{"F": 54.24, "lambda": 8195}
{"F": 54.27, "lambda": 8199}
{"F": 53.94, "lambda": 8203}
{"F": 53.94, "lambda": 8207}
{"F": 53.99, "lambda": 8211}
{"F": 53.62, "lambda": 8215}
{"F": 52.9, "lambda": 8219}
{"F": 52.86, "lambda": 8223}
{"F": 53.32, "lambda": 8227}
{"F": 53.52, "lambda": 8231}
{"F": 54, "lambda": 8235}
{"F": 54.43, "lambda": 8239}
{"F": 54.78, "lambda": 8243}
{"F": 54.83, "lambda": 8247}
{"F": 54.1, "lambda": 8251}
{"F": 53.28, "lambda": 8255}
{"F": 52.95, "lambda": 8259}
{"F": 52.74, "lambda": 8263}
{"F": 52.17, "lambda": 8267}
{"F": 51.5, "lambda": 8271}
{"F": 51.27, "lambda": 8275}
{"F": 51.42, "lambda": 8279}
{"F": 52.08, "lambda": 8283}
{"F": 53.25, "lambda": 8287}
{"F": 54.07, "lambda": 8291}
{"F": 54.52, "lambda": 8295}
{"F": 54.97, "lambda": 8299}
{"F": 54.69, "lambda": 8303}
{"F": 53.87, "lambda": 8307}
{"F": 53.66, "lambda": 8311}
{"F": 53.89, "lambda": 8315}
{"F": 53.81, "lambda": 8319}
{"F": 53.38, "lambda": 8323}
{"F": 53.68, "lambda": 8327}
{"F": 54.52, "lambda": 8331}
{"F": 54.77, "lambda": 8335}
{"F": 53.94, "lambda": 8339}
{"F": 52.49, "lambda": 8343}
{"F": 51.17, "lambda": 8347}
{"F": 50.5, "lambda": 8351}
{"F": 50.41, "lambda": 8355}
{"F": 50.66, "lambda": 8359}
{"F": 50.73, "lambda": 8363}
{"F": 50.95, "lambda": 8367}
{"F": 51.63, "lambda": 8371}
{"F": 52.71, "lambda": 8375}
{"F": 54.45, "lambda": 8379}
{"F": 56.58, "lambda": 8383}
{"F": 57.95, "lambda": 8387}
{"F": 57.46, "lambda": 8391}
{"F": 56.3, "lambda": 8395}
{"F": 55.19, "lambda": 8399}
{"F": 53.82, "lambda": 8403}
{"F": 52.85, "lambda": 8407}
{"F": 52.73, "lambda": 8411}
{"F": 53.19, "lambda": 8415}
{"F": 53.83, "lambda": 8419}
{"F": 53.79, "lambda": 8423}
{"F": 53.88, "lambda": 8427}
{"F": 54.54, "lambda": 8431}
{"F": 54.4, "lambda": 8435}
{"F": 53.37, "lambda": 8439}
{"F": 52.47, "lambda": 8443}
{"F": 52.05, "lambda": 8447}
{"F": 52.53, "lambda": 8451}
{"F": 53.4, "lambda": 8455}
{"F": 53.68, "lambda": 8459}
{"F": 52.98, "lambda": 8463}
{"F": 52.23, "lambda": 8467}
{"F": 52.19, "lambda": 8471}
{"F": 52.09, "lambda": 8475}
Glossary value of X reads 0.03 mag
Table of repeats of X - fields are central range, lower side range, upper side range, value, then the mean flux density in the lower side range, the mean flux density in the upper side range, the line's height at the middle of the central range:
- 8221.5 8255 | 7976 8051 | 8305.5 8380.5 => -0.03 mag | 52.2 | 52.7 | 52.5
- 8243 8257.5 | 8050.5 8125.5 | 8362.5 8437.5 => -0.02 mag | 52.2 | 54.1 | 53.2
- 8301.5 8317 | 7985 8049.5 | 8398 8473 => -0.02 mag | 52.4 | 53.3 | 53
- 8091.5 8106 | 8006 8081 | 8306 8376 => 0.03 mag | 52.5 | 52.6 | 52.5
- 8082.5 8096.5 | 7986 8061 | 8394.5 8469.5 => 0.01 mag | 52.3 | 53.5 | 52.5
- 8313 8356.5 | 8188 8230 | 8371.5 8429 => 0.03 mag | 53.7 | 54.5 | 54.3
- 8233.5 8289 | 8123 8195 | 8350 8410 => 0.01 mag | 53.9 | 53.5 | 53.7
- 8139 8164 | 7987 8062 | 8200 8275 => -0.02 mag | 52.3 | 53.4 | 53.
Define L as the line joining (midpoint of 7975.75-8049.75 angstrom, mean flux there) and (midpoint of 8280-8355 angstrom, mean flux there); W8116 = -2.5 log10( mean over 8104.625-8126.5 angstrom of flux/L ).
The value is 0.02 mag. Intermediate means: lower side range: 52.2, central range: 51.9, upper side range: 53.4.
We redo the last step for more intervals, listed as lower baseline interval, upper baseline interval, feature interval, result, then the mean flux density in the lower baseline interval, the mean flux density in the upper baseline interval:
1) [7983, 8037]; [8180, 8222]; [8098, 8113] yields 0.055 mag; 52.5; 53.9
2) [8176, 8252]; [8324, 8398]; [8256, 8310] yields 0.013 mag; 53.9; 53.4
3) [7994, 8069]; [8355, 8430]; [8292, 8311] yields -0.020 mag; 52.4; 53.7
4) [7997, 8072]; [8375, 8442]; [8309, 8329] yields 0.007 mag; 52.4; 54.6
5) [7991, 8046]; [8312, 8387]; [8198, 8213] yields -0.026 mag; 52.5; 52.9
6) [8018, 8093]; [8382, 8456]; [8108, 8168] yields -0.012 mag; 52.4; 54.2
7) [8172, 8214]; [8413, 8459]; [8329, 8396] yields 0.005 mag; 54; 53.4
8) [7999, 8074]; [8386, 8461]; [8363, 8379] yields 0.038 mag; 52.4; 54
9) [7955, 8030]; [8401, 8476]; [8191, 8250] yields -0.032 mag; 51.5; 53.2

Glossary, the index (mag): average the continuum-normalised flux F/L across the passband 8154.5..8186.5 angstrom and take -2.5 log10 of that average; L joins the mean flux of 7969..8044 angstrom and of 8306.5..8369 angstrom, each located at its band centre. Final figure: -0.04 mag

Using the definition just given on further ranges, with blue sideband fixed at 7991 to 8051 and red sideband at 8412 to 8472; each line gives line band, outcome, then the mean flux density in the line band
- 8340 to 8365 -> 0.041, 51.1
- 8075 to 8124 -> 0.014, 51.9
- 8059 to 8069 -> -0.019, 53.4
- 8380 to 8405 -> -0.060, 56.1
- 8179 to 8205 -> -0.029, 54.2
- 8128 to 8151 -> -0.009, 53.1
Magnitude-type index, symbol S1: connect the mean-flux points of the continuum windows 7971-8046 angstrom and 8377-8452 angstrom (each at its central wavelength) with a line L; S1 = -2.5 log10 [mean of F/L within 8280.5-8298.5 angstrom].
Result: 0.00 mag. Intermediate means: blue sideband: 52.1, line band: 53.5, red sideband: 54.3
